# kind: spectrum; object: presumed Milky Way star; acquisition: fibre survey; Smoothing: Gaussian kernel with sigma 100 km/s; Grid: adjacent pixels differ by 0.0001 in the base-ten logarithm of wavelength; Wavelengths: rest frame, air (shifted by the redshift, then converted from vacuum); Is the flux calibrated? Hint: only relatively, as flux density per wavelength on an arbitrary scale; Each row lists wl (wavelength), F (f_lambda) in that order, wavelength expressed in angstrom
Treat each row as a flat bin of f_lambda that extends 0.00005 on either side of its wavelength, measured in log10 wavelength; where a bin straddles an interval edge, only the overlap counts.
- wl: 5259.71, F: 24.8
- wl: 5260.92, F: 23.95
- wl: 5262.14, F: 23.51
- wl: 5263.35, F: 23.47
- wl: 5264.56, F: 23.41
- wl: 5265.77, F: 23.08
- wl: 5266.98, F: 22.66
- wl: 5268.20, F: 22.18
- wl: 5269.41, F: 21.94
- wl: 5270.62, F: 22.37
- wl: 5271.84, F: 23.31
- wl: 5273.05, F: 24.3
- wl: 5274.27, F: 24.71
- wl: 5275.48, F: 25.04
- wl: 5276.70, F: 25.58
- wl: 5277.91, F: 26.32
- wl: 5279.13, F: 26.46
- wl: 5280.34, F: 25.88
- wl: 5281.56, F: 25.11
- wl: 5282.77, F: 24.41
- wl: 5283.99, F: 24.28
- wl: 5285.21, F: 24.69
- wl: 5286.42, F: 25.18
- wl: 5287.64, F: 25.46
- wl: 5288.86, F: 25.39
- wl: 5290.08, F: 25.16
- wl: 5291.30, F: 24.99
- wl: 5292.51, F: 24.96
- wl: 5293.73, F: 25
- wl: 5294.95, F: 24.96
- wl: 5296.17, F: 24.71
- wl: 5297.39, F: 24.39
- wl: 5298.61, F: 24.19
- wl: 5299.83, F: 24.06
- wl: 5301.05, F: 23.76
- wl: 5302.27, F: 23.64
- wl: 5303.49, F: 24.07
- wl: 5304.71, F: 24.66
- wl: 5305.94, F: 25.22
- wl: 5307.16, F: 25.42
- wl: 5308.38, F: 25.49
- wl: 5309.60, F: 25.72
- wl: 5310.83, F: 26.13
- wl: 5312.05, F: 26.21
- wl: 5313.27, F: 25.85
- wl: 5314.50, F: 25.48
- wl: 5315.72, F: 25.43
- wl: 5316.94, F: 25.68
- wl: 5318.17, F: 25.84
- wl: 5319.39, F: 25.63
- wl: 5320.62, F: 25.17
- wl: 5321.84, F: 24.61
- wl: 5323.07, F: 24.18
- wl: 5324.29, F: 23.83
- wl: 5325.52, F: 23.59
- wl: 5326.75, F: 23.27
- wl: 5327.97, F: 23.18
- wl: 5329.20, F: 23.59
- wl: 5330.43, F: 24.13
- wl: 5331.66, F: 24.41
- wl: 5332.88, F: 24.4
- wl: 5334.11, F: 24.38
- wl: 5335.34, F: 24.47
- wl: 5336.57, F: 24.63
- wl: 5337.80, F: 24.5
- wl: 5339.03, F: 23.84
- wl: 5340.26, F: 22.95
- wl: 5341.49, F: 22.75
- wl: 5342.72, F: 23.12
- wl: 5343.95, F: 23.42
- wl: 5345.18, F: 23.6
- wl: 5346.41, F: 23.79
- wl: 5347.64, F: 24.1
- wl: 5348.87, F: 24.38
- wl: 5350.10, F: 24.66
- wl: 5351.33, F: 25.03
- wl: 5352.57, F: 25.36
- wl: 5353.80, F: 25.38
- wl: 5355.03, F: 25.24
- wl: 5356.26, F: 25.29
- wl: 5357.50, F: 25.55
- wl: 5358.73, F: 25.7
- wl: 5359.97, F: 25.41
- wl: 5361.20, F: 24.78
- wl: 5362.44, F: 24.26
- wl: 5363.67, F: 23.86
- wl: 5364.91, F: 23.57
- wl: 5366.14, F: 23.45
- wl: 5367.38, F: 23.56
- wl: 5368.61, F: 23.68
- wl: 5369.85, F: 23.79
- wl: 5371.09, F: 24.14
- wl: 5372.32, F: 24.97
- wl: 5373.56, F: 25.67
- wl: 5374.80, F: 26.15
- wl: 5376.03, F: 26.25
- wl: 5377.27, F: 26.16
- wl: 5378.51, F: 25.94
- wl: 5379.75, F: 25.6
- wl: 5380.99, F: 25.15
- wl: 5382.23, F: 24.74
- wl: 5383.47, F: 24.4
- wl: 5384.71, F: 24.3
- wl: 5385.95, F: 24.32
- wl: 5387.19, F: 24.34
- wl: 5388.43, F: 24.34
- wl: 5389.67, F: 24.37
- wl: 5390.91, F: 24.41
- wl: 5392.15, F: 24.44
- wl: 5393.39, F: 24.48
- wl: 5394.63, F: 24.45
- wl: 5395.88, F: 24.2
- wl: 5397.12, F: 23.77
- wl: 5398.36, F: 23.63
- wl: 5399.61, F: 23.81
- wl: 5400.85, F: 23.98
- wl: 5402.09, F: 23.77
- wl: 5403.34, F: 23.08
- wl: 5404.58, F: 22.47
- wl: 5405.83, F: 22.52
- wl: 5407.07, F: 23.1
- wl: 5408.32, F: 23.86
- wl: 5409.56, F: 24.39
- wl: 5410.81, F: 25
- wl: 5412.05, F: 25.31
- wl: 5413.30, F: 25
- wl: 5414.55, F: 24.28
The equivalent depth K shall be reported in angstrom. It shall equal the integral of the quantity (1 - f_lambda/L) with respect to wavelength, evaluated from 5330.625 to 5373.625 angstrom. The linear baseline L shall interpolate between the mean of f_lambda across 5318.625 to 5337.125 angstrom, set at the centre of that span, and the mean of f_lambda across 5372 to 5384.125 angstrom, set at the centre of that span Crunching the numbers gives 0.9 angstrom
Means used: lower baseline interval 24.2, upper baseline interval 25.5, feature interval 24.3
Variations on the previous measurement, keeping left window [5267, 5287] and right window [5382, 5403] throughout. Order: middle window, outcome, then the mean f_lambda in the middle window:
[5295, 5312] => -0.3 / 24.8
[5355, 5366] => -0.2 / 24.8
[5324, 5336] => 0.2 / 23.9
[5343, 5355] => -0.1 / 24.4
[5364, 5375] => 0.0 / 24.2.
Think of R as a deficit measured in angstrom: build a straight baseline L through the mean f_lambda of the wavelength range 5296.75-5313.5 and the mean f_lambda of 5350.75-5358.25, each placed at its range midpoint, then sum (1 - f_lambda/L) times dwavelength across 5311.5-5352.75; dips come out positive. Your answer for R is 1.2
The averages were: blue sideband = 24.9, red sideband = 25.3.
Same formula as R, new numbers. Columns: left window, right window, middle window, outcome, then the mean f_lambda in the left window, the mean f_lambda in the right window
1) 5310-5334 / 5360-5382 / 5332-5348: 0.6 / 24.8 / 24.8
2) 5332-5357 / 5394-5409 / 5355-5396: -1.5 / 24.3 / 23.6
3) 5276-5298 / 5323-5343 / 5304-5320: -0.8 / 25.2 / 23.8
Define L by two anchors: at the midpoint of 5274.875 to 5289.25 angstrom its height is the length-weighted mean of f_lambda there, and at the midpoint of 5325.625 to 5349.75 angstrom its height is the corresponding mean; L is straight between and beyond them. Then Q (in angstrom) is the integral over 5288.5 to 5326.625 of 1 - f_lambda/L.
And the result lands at -0.4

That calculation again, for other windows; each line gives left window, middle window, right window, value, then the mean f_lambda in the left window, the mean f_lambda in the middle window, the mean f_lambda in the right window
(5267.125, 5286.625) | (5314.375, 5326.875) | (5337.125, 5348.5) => -0.5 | 24.4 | 24.8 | 23.6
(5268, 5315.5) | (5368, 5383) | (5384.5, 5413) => -0.6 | 24.8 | 25.2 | 24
